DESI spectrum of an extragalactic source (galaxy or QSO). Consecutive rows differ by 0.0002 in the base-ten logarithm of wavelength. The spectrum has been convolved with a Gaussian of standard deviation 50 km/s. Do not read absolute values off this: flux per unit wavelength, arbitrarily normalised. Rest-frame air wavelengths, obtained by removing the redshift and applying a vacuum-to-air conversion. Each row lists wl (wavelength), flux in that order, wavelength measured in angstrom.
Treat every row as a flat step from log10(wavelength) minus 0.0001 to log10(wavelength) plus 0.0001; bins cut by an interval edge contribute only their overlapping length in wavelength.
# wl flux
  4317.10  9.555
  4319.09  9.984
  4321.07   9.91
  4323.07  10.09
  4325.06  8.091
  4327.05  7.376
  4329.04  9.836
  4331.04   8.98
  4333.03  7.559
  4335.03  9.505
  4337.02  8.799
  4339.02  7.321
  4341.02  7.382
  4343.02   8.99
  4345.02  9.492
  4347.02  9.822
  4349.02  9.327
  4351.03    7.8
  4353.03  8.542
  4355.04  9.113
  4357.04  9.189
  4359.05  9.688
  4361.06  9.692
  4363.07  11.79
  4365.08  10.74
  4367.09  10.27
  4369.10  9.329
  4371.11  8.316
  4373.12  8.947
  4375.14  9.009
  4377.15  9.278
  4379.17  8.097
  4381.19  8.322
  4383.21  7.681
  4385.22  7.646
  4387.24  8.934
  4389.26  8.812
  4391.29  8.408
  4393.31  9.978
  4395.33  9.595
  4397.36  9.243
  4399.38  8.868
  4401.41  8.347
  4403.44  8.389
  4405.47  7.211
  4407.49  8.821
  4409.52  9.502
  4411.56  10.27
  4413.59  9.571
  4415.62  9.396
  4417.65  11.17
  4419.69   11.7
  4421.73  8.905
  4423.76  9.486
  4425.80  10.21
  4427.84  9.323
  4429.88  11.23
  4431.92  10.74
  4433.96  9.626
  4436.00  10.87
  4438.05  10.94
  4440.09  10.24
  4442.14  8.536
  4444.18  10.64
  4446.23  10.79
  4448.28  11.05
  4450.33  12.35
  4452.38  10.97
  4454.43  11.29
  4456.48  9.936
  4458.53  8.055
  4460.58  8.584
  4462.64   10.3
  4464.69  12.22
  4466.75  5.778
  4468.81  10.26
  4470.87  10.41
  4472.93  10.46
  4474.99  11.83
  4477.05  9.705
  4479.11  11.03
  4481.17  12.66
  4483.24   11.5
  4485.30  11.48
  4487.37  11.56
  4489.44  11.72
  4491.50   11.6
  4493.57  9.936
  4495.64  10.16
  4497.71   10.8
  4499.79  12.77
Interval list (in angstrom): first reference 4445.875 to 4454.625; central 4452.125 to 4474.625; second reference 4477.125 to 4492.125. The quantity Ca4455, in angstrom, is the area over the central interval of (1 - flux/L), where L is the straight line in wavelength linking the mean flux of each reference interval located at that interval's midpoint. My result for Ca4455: 3.0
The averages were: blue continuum 11.3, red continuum 11.5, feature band 9.86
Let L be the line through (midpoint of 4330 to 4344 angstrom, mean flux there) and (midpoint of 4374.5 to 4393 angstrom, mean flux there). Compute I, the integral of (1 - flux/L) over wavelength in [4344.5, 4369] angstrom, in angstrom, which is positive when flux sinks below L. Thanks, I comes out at -3.5 angstrom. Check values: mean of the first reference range 8.36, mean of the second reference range 8.51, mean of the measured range 9.61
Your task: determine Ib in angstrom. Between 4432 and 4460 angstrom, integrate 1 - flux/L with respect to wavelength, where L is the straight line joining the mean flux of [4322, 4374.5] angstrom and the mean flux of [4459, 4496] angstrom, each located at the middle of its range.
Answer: -0.46 angstrom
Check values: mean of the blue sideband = 9.08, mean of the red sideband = 10.6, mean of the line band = 10.4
